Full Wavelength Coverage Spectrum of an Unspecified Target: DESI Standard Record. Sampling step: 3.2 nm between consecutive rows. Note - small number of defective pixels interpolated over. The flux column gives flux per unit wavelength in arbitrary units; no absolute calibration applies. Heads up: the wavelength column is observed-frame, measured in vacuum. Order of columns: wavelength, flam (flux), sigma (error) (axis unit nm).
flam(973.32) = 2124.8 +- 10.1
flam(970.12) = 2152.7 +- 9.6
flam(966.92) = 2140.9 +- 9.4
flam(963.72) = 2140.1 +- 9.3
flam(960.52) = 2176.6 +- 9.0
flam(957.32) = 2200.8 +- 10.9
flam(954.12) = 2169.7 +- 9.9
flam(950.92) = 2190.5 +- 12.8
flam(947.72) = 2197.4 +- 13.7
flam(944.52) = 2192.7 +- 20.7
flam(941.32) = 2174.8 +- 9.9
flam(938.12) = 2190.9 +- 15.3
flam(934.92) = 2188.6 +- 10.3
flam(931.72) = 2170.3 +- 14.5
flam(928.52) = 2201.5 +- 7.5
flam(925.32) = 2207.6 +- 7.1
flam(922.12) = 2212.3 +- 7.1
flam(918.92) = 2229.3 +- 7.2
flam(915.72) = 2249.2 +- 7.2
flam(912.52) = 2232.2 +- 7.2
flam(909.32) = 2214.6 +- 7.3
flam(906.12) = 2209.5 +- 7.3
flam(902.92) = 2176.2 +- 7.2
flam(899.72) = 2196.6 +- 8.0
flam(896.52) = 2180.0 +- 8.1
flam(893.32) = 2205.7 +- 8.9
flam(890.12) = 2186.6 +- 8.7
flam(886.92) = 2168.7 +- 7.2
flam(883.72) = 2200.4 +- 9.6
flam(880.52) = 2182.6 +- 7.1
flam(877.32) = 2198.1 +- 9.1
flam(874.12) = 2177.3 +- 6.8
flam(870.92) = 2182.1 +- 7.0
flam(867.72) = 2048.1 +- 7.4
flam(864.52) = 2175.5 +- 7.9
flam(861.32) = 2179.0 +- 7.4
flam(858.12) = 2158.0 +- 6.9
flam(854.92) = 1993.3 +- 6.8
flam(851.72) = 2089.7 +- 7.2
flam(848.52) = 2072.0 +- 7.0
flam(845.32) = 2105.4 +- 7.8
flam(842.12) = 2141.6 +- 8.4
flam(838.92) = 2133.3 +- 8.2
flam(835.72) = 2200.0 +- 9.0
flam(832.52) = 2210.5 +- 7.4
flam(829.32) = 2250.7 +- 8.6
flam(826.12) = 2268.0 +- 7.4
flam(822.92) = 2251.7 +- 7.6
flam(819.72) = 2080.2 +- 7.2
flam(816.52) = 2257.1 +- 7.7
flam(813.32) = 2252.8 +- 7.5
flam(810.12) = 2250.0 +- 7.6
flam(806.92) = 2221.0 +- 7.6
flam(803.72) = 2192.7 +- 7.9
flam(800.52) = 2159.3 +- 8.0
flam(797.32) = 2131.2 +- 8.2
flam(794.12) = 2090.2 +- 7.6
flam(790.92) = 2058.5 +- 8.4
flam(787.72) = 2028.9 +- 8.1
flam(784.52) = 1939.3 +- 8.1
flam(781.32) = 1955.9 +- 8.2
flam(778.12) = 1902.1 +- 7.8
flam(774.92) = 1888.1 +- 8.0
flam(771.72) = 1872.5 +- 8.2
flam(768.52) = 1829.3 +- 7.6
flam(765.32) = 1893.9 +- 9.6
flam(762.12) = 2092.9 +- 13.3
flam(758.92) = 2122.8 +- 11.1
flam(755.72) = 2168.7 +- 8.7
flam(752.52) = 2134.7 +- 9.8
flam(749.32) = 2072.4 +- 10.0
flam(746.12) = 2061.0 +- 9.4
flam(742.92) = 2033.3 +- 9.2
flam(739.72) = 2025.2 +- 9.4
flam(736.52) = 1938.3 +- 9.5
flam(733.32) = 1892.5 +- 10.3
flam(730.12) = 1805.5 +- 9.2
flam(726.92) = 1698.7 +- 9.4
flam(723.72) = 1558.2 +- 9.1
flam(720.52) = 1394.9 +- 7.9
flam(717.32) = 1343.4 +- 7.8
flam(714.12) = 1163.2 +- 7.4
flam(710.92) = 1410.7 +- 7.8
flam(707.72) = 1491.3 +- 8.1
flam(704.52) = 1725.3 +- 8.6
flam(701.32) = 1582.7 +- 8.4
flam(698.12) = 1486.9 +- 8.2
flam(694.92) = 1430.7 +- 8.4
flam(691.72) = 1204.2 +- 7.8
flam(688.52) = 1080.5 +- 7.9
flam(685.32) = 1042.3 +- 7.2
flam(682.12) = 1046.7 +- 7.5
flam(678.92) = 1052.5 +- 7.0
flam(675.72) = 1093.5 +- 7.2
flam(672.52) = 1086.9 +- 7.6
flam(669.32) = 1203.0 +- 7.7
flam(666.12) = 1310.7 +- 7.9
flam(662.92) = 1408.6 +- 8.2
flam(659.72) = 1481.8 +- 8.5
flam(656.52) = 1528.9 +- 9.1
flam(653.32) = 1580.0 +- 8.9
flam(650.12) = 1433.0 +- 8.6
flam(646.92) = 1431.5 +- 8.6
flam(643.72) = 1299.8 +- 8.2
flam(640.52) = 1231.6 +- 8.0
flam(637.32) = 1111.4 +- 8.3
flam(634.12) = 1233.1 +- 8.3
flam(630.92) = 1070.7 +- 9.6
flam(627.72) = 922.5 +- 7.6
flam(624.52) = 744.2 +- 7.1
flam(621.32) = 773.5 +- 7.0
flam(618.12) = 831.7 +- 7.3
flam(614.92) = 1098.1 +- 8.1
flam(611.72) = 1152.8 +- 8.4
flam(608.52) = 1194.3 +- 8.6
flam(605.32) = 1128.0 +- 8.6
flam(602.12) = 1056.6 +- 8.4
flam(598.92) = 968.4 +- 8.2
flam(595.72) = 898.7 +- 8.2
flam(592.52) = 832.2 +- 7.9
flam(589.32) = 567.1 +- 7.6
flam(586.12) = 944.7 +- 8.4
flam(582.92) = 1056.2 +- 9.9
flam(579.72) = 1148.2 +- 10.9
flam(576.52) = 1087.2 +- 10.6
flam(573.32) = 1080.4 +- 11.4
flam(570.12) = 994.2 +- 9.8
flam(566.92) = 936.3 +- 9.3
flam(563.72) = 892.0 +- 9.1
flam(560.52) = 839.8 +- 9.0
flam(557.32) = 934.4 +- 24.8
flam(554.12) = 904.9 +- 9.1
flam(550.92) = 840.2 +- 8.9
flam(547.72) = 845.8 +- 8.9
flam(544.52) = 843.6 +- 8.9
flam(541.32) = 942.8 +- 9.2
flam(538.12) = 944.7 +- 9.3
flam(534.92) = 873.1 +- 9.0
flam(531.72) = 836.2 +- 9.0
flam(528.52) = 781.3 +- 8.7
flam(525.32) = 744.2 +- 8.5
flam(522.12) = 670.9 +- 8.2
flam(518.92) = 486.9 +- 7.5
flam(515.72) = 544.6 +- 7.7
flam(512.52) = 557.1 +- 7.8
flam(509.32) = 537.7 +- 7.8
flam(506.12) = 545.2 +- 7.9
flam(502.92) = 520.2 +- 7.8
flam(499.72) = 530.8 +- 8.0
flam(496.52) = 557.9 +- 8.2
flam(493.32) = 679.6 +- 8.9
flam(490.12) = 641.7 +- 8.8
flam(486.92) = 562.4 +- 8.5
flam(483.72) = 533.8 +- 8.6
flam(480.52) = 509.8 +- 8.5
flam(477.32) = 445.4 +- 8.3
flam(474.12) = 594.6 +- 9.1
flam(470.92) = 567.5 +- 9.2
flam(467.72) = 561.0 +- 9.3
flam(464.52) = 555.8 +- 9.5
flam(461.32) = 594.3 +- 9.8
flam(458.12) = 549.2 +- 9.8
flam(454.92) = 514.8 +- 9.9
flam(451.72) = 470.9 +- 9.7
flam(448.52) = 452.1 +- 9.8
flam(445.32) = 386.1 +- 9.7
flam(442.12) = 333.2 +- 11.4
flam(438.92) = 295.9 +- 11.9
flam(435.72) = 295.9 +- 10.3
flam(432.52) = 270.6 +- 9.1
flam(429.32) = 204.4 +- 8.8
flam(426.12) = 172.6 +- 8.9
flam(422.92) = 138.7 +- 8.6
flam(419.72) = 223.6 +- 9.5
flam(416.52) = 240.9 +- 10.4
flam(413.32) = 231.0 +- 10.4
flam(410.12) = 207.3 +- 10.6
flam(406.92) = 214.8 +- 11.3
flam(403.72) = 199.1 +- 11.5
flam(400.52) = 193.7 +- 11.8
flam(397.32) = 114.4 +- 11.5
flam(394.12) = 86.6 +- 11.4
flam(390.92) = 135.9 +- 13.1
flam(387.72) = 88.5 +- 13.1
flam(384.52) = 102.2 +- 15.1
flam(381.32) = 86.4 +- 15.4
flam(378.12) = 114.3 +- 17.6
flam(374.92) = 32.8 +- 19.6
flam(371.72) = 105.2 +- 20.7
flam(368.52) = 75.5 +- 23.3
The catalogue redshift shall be 0.000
